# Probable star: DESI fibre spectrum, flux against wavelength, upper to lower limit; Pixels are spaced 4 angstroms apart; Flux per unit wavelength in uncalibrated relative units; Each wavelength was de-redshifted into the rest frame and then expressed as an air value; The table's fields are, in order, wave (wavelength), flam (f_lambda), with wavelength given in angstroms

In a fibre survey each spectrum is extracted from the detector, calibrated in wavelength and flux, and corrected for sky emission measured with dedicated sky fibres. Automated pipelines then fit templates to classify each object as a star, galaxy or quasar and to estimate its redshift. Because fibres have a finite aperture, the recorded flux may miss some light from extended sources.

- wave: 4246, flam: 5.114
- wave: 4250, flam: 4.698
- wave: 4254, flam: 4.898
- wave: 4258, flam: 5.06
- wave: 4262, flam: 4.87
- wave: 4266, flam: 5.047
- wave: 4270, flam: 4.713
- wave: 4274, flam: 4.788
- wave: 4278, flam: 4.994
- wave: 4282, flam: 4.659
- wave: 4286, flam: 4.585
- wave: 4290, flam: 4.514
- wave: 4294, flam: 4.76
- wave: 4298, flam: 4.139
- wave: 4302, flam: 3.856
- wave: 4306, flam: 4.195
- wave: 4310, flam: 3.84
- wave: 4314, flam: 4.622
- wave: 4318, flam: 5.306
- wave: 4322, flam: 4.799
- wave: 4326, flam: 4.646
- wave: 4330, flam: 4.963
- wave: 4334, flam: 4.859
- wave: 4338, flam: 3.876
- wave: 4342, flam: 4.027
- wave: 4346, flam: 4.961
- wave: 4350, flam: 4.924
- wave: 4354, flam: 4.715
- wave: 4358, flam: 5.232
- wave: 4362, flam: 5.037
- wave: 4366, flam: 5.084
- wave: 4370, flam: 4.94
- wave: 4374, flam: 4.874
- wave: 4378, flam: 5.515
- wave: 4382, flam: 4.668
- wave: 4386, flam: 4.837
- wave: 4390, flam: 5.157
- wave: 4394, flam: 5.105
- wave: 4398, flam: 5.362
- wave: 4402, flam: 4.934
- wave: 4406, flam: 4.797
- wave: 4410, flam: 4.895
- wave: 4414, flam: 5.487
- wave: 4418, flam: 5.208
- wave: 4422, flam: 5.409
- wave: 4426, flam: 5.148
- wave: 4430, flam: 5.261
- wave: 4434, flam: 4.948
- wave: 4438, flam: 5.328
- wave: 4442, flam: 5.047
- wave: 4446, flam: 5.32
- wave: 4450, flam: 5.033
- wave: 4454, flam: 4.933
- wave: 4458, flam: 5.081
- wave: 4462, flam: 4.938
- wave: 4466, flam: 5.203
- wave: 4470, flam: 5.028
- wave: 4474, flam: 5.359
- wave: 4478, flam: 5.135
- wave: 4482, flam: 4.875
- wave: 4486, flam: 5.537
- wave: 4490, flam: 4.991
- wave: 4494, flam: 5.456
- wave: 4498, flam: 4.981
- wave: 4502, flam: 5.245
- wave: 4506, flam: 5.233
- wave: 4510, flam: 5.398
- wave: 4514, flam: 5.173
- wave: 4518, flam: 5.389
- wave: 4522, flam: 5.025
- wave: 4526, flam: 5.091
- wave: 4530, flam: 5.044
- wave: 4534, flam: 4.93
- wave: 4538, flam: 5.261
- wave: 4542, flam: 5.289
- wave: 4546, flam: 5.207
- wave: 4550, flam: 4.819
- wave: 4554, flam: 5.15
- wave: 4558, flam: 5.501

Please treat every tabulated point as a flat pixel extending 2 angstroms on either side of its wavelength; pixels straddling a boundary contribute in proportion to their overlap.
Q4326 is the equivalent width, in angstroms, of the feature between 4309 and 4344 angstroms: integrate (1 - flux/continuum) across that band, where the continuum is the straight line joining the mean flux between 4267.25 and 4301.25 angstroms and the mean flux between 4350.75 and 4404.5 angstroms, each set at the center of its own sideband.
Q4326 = 1.7 angstroms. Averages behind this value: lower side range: 4.62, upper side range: 5.03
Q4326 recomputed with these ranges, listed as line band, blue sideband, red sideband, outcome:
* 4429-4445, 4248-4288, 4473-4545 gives -0.2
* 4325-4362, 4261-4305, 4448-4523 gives 0.5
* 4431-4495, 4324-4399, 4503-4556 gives -1.1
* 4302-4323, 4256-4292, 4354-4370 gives 1.9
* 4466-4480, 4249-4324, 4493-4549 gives -0.3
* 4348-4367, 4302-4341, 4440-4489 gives -1.3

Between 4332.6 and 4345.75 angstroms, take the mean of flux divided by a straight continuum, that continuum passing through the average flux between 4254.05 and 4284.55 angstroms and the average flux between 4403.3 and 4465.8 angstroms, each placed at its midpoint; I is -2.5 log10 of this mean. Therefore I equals 0.15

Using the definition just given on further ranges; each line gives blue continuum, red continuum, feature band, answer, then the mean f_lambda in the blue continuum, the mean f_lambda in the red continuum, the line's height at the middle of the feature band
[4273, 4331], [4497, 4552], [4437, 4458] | -0.04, 4.57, 5.15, 4.95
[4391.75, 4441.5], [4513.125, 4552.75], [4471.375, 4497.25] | -0.02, 5.15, 5.12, 5.14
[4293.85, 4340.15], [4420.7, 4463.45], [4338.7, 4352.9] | 0.01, 4.48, 5.13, 4.63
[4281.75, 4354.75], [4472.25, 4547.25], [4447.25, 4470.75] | -0.01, 4.53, 5.19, 5.02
